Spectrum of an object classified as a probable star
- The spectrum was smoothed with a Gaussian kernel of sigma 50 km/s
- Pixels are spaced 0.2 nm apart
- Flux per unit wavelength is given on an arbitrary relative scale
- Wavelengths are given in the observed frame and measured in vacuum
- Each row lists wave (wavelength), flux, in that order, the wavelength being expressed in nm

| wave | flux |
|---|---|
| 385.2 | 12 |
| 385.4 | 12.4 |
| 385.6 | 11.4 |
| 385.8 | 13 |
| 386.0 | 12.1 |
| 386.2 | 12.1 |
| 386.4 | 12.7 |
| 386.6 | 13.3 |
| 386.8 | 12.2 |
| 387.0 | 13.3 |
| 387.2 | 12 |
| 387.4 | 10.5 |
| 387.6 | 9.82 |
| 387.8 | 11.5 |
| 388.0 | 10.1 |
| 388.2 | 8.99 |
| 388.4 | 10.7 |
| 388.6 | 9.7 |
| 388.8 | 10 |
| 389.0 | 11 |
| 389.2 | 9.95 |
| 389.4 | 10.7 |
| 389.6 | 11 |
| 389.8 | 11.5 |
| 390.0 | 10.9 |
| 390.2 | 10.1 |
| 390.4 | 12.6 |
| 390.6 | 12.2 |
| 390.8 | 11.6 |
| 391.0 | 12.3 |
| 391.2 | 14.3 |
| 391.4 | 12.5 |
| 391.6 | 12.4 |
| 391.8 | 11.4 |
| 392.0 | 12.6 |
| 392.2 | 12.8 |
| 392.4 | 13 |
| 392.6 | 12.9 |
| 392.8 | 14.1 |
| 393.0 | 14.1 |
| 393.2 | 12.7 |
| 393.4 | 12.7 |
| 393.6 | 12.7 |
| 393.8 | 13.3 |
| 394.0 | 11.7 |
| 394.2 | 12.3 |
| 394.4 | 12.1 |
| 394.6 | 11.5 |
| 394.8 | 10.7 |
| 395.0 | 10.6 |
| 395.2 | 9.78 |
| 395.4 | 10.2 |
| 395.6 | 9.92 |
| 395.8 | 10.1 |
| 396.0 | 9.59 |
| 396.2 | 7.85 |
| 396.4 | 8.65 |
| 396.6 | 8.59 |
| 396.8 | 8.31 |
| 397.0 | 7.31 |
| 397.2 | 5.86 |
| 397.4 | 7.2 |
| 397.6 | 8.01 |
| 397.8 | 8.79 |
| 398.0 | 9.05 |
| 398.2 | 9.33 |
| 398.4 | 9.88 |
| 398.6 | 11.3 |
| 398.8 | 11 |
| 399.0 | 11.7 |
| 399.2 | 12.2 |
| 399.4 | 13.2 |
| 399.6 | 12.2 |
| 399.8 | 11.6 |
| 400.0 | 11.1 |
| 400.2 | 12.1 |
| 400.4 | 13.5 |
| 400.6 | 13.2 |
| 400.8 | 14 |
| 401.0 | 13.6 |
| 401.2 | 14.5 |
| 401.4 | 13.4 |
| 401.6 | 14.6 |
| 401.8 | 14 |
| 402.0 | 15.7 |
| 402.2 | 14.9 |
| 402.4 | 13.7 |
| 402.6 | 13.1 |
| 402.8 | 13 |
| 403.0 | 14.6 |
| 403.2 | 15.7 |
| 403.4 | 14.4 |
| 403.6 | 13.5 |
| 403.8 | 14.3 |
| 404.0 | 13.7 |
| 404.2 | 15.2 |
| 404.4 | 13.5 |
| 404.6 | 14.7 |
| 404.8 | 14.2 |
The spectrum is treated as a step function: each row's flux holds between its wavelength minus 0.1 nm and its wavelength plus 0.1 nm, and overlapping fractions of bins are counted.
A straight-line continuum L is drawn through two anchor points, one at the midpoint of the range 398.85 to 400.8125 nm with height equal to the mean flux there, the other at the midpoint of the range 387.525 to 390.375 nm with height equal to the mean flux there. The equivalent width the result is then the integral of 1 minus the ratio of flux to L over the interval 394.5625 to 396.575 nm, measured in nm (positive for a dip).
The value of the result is 0.32 nm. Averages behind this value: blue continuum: 10.5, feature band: 9.79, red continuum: 12.4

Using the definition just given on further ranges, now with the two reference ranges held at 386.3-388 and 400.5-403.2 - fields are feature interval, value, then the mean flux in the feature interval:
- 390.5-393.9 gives -0.056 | 12.8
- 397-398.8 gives 0.635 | 8.73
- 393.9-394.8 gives 0.081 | 11.8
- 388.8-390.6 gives 0.180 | 11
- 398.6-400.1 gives 0.206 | 11.8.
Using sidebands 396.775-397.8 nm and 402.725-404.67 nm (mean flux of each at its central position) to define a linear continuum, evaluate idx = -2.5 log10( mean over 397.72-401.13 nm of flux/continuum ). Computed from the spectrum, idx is -0.20 mag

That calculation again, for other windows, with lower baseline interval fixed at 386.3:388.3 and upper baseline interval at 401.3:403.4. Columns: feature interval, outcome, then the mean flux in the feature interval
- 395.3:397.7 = 0.48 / 8.47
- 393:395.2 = 0.06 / 12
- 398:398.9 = 0.30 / 10.2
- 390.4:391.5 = -0.04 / 12.6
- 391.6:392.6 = -0.01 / 12.5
